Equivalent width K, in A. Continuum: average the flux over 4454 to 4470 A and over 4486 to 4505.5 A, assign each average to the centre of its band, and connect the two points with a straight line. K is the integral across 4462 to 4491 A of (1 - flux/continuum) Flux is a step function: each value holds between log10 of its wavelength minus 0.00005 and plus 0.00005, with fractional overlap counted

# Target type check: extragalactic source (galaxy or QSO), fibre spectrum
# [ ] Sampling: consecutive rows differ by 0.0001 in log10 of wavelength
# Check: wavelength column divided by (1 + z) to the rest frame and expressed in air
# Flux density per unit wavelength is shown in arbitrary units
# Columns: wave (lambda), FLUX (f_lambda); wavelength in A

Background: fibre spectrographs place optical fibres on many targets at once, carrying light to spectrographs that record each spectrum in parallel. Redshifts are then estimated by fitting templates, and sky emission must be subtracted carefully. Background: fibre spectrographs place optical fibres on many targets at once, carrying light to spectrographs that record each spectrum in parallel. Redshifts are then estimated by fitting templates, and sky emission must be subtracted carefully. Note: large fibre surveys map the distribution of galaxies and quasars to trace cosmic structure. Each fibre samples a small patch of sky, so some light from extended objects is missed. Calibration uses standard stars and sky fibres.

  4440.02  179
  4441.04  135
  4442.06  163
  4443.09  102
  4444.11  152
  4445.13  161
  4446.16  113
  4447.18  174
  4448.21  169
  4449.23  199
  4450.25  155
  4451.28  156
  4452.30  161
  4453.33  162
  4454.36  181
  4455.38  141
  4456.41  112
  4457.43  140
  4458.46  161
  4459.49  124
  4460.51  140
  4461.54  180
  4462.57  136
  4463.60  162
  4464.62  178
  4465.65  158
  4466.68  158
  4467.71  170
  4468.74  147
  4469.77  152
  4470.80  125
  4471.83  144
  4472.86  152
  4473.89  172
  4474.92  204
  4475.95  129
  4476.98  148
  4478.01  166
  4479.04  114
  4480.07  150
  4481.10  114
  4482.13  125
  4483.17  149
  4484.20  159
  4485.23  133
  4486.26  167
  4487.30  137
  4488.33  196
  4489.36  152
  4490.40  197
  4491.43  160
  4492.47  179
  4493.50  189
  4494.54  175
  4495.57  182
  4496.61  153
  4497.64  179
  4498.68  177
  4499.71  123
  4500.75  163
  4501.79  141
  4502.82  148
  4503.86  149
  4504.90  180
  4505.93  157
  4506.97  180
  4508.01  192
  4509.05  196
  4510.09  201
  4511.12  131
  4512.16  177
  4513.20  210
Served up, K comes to 0.8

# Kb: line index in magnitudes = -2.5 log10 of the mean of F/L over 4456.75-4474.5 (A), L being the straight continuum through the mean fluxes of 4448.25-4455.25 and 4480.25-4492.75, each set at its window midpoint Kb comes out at 0.07 mag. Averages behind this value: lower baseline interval 168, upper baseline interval 155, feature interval 153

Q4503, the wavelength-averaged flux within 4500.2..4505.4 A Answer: 156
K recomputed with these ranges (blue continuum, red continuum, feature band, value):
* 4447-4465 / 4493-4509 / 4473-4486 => 1.16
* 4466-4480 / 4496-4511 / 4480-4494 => 0.09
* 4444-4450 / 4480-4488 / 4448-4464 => 0.26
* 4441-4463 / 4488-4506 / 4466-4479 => 0.34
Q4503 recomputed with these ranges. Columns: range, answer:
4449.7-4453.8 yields 159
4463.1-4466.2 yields 166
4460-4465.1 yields 159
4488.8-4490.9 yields 175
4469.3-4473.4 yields 143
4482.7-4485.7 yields 147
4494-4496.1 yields 178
